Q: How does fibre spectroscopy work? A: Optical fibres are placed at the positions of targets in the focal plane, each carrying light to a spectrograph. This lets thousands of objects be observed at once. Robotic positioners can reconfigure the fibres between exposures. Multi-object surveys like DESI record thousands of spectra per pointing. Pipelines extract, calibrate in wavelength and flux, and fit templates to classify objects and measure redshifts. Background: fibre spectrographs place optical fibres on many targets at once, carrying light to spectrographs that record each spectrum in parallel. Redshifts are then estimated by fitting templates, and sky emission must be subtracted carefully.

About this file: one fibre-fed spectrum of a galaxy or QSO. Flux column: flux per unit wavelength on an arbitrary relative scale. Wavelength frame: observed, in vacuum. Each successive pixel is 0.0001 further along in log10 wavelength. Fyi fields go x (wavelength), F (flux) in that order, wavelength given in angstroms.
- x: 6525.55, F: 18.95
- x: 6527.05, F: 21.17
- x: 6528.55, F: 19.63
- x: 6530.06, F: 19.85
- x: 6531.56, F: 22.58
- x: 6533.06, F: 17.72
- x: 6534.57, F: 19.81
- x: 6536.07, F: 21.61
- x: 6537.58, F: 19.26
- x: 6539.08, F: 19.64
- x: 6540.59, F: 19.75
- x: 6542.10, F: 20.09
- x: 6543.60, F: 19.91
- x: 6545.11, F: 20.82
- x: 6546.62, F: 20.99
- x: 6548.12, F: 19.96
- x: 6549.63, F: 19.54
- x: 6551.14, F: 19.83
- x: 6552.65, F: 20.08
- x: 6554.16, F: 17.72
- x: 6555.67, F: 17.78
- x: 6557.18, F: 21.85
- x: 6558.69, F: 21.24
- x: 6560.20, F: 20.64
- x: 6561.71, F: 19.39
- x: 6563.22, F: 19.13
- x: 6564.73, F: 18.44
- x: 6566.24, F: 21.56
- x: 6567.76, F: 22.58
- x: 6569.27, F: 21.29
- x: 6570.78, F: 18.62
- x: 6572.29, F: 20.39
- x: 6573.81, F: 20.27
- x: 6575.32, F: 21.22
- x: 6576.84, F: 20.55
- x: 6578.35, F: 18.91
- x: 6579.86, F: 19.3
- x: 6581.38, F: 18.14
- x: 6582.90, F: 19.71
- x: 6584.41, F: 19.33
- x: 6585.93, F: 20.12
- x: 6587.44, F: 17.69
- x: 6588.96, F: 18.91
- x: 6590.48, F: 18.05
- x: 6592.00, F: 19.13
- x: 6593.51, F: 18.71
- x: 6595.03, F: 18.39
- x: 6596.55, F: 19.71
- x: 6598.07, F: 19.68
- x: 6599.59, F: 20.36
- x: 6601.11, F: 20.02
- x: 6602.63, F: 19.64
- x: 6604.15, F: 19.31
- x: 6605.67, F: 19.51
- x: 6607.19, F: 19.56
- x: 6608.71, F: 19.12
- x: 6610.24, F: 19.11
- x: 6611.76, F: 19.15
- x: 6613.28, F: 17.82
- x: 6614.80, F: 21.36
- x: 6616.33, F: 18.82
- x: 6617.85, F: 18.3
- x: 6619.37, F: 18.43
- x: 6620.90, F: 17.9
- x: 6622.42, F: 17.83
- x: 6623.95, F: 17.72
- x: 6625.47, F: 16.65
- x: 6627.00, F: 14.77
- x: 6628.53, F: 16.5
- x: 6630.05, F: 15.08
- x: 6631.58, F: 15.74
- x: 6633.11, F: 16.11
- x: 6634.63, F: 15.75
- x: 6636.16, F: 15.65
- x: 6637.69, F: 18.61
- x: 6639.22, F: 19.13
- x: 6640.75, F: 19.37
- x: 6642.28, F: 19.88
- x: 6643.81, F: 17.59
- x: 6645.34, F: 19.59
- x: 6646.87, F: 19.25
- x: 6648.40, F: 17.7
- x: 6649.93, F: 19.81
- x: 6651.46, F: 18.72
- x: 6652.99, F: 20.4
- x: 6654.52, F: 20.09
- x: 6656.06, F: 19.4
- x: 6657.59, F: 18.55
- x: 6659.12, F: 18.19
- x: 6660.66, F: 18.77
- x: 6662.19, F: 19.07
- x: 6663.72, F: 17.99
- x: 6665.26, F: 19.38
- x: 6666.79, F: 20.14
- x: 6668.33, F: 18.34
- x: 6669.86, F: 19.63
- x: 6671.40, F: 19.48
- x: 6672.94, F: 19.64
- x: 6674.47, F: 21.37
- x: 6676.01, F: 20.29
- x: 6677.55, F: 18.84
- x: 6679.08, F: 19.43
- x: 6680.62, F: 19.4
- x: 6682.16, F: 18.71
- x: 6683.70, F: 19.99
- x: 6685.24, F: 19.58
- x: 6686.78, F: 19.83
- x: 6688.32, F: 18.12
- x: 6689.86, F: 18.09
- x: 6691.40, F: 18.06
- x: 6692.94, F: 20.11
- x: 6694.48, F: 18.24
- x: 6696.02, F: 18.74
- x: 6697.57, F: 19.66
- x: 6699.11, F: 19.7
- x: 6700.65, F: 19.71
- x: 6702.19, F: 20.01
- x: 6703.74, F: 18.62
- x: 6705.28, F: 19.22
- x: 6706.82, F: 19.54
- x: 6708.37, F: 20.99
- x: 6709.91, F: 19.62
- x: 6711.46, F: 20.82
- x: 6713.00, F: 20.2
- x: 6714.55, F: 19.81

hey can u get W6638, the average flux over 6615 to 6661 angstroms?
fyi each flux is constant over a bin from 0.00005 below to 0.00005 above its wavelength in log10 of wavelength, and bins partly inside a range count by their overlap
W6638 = 18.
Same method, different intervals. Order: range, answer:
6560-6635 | 18.9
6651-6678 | 19.4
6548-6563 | 19.8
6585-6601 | 19.1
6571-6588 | 19.6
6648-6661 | 19.1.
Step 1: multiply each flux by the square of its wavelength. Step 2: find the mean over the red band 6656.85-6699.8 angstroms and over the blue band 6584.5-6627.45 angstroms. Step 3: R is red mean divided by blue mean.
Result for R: 1.0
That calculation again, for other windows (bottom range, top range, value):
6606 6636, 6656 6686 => 1.11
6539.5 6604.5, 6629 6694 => 0.98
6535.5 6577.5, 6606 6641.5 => 0.90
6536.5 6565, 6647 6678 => 1.01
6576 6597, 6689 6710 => 1.05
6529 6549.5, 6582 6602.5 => 0.97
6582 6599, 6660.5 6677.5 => 1.05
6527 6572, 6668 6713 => 1.01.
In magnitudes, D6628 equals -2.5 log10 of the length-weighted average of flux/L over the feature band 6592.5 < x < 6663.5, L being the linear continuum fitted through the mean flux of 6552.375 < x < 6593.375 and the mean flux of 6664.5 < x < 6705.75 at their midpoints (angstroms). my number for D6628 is 0.06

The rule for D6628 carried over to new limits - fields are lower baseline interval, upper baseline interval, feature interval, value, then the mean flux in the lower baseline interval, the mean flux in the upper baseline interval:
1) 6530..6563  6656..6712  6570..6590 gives 0.02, 20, 19.3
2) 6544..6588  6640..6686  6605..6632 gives 0.09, 19.9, 19.3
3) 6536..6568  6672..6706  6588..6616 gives 0.03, 20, 19.3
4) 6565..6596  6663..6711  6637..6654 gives 0.02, 19.6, 19.4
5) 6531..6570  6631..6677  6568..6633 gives 0.04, 20.1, 18.8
